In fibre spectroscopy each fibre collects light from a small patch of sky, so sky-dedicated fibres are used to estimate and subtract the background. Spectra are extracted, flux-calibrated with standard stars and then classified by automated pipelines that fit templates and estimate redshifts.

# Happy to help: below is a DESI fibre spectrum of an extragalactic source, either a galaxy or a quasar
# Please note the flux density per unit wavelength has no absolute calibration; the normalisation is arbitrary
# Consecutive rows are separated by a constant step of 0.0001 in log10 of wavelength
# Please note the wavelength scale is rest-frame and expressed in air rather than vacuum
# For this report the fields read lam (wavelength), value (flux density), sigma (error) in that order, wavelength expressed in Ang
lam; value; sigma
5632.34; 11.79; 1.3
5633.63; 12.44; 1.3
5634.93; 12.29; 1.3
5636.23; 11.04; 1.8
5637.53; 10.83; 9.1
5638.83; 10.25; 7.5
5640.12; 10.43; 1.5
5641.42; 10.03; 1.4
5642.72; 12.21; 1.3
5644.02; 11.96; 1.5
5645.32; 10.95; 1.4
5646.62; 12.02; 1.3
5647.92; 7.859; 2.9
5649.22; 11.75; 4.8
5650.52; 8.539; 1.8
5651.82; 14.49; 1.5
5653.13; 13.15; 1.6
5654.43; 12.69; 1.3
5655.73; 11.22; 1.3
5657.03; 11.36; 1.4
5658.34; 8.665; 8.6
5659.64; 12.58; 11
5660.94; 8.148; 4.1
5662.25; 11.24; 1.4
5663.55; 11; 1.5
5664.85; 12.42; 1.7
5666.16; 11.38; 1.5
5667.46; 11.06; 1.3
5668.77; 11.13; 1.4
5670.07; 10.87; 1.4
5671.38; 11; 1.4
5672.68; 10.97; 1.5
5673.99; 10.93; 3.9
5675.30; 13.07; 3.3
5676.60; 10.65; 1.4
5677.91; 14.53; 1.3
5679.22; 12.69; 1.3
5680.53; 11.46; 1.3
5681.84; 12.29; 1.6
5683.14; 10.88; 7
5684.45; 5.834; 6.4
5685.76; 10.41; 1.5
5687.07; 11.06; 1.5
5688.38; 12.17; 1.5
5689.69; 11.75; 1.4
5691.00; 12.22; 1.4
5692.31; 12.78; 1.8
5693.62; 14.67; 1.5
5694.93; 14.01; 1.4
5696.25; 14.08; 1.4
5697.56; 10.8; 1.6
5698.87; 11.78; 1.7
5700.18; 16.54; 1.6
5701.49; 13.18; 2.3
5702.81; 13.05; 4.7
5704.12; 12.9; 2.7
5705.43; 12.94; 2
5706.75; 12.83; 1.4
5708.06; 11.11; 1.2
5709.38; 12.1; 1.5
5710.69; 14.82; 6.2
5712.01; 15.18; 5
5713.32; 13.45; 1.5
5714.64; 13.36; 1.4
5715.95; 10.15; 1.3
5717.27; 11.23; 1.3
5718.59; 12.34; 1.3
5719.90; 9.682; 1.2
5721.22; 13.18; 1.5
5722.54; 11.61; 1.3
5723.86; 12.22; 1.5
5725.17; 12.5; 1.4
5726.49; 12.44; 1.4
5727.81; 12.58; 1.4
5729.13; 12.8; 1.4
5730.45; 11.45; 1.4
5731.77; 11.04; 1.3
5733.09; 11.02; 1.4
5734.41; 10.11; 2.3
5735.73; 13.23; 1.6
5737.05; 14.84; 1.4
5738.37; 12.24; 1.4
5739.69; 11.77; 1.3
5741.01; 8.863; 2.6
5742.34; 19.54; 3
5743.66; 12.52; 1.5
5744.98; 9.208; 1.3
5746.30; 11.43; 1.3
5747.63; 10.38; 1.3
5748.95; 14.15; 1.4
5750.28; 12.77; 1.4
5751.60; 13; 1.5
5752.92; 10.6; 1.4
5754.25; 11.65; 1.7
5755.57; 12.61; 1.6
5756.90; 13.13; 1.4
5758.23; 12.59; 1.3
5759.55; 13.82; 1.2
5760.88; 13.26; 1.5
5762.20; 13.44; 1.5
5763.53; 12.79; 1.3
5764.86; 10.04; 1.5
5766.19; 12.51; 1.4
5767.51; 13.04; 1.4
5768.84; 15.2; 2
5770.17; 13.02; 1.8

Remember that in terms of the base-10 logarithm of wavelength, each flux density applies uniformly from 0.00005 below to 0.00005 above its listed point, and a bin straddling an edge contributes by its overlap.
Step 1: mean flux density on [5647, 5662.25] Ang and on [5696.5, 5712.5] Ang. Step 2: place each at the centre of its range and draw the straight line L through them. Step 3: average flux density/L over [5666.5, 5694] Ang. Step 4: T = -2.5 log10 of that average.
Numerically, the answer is 0.05 mag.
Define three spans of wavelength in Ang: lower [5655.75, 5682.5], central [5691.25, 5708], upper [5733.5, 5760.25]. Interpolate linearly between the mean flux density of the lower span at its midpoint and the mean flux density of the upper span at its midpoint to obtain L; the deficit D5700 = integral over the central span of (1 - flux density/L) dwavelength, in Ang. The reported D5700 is -2.0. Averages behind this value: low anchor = 11.4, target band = 13.2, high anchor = 12.4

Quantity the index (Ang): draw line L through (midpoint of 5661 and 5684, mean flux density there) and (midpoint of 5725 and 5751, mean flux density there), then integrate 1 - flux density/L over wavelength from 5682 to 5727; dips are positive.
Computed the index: -1.8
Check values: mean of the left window 11.5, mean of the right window 12.2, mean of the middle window 12.3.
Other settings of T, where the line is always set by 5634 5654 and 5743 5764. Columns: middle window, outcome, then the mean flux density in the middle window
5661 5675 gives 0.03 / 11.1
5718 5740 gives 0.00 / 12.1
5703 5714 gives -0.11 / 13.2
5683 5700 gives -0.02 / 11.9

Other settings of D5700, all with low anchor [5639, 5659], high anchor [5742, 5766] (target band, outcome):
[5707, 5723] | -0.50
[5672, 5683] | -0.48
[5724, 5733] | 0.08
